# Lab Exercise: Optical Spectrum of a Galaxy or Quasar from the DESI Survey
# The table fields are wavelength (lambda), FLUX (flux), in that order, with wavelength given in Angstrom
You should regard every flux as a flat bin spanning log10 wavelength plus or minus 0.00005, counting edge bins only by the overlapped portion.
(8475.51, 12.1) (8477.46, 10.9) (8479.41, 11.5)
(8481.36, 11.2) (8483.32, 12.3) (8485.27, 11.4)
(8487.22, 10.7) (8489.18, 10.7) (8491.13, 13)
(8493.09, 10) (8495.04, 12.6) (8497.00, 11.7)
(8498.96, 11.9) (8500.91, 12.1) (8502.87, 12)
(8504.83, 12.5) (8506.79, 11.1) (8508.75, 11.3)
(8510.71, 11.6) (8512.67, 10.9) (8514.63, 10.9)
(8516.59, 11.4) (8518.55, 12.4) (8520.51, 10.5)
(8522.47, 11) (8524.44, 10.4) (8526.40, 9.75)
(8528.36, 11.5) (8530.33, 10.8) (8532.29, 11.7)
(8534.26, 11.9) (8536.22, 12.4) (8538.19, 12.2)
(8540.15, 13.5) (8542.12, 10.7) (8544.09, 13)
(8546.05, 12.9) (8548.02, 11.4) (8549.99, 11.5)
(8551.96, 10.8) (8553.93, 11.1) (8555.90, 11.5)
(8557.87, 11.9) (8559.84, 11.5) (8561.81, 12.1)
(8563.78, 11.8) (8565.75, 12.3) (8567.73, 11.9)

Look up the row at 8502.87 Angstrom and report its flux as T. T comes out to 12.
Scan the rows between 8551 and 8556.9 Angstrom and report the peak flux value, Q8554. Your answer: 11.5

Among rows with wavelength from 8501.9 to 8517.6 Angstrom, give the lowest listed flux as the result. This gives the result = 10.9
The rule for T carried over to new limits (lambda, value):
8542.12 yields 10.7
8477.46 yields 10.9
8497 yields 11.7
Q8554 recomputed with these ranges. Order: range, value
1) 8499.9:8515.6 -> 12.5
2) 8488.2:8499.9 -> 13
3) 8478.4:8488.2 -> 12.3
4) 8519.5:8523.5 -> 11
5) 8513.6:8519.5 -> 12.4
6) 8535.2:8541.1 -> 13.5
